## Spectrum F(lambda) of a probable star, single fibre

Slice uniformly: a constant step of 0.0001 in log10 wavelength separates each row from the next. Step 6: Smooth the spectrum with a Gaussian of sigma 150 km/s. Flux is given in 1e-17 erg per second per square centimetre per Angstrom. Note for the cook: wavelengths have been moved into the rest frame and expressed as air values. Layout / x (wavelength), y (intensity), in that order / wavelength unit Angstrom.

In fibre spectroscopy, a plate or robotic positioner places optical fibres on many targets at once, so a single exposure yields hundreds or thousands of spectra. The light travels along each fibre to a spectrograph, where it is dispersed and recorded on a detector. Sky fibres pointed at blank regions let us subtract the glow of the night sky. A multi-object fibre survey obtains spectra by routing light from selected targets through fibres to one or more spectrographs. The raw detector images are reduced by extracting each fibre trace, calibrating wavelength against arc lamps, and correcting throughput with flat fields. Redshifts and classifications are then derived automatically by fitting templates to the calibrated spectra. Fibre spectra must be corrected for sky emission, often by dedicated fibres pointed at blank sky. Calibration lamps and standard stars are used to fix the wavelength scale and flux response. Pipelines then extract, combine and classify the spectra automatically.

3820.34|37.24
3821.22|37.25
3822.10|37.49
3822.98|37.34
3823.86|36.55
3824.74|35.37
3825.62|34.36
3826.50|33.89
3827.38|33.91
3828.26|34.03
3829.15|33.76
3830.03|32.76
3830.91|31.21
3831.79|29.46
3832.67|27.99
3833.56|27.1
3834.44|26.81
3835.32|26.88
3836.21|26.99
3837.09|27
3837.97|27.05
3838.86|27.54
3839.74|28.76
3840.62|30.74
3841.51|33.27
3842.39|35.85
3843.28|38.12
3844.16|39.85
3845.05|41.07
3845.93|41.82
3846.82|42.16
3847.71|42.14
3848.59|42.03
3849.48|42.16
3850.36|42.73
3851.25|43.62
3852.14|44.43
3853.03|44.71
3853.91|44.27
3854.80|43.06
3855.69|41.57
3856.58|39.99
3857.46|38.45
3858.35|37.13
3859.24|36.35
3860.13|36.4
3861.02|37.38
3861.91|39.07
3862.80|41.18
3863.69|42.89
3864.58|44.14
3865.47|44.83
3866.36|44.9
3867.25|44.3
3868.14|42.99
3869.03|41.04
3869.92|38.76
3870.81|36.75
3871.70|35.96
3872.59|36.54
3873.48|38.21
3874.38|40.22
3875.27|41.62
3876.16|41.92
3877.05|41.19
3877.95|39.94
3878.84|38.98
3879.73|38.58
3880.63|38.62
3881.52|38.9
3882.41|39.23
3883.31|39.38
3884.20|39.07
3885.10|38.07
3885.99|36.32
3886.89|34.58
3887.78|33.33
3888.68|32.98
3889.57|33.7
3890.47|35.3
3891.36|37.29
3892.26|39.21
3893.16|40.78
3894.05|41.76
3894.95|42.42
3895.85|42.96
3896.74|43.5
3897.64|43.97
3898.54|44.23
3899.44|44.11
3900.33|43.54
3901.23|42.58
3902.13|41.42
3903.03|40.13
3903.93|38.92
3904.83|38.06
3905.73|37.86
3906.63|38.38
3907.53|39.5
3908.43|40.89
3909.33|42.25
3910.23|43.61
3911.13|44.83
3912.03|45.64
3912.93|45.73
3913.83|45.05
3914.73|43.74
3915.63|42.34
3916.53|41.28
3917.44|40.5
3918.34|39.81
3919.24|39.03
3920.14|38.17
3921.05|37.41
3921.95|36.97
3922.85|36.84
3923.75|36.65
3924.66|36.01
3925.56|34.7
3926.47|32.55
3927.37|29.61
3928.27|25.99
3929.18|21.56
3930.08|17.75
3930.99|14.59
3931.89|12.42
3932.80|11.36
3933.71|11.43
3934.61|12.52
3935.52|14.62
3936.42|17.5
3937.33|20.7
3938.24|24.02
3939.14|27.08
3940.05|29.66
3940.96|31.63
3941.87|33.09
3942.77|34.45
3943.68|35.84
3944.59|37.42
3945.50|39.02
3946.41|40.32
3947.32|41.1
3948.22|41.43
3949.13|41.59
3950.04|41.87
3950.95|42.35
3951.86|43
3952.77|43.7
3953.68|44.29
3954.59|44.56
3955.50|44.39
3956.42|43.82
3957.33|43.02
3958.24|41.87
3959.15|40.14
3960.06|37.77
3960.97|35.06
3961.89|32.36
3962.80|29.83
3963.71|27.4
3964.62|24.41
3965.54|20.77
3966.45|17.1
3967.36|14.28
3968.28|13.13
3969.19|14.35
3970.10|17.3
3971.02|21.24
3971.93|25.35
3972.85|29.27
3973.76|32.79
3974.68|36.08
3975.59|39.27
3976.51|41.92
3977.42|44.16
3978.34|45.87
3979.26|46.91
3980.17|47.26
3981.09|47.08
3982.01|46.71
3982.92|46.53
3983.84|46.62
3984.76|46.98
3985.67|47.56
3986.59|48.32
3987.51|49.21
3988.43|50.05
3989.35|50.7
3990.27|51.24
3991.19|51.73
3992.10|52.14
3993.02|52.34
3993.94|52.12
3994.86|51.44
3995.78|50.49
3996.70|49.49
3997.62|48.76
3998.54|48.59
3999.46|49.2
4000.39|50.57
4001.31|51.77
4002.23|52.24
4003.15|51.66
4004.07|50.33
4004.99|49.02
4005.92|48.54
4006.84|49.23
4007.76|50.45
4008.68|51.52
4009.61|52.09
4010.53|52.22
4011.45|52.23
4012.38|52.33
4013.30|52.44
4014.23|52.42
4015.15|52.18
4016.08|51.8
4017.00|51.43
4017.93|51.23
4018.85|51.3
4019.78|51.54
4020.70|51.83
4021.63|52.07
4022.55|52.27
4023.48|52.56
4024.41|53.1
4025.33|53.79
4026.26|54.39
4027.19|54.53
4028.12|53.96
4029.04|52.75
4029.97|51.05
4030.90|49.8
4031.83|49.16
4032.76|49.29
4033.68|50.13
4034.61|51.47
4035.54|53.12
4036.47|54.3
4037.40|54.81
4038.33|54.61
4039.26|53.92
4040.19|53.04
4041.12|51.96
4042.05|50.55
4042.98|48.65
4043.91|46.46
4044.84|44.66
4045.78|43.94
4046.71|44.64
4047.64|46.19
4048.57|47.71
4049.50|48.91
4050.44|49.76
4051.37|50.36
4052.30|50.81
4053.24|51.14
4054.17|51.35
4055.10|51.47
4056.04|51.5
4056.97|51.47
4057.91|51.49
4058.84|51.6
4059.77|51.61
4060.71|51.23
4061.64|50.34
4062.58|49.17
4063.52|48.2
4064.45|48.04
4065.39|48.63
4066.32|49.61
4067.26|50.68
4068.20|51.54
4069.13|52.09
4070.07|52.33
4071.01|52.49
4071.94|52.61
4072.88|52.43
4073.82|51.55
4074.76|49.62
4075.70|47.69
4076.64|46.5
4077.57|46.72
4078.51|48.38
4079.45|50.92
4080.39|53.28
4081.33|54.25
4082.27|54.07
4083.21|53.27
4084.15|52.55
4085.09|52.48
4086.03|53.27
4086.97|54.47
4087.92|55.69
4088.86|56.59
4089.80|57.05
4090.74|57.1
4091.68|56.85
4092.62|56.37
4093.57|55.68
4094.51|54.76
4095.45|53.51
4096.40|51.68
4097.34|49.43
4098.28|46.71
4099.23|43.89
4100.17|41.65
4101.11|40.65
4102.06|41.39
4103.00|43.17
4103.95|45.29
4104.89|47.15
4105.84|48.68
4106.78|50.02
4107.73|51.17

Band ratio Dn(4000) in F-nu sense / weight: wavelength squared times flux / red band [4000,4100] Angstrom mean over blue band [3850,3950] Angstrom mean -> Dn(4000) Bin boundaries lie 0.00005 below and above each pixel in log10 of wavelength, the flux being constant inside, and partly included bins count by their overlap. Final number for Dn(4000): 1.5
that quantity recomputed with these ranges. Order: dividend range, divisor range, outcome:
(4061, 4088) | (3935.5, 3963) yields 1.49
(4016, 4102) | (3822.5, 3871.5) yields 1.53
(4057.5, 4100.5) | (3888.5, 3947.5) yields 1.60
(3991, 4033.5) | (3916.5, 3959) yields 1.62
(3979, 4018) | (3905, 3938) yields 1.61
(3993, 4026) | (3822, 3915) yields 1.43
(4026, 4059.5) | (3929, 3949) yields 2.03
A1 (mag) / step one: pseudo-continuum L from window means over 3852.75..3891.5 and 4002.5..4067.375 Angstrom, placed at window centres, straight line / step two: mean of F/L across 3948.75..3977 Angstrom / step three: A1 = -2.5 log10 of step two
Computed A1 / 0.35 mag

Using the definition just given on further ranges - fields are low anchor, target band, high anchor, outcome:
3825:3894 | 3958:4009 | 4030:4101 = 0.109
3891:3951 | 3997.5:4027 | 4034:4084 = -0.136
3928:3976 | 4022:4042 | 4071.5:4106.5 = -0.243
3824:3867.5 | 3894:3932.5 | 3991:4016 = 0.135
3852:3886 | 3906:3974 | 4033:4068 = 0.321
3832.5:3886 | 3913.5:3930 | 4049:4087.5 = 0.165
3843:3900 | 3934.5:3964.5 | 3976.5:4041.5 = 0.297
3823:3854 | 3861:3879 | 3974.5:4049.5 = -0.081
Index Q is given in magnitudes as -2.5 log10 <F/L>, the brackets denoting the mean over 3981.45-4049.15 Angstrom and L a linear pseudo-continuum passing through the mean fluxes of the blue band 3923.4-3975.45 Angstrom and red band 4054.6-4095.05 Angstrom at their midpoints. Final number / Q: -0.22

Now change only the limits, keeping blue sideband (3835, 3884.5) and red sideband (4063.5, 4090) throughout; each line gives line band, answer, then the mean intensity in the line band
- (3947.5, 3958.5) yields 0.03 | 43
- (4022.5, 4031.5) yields -0.09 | 52.7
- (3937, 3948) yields 0.30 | 33.2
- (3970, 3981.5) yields 0.23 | 37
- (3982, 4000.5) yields -0.07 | 49.6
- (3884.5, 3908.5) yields 0.04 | 39.4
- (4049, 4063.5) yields -0.01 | 50.7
